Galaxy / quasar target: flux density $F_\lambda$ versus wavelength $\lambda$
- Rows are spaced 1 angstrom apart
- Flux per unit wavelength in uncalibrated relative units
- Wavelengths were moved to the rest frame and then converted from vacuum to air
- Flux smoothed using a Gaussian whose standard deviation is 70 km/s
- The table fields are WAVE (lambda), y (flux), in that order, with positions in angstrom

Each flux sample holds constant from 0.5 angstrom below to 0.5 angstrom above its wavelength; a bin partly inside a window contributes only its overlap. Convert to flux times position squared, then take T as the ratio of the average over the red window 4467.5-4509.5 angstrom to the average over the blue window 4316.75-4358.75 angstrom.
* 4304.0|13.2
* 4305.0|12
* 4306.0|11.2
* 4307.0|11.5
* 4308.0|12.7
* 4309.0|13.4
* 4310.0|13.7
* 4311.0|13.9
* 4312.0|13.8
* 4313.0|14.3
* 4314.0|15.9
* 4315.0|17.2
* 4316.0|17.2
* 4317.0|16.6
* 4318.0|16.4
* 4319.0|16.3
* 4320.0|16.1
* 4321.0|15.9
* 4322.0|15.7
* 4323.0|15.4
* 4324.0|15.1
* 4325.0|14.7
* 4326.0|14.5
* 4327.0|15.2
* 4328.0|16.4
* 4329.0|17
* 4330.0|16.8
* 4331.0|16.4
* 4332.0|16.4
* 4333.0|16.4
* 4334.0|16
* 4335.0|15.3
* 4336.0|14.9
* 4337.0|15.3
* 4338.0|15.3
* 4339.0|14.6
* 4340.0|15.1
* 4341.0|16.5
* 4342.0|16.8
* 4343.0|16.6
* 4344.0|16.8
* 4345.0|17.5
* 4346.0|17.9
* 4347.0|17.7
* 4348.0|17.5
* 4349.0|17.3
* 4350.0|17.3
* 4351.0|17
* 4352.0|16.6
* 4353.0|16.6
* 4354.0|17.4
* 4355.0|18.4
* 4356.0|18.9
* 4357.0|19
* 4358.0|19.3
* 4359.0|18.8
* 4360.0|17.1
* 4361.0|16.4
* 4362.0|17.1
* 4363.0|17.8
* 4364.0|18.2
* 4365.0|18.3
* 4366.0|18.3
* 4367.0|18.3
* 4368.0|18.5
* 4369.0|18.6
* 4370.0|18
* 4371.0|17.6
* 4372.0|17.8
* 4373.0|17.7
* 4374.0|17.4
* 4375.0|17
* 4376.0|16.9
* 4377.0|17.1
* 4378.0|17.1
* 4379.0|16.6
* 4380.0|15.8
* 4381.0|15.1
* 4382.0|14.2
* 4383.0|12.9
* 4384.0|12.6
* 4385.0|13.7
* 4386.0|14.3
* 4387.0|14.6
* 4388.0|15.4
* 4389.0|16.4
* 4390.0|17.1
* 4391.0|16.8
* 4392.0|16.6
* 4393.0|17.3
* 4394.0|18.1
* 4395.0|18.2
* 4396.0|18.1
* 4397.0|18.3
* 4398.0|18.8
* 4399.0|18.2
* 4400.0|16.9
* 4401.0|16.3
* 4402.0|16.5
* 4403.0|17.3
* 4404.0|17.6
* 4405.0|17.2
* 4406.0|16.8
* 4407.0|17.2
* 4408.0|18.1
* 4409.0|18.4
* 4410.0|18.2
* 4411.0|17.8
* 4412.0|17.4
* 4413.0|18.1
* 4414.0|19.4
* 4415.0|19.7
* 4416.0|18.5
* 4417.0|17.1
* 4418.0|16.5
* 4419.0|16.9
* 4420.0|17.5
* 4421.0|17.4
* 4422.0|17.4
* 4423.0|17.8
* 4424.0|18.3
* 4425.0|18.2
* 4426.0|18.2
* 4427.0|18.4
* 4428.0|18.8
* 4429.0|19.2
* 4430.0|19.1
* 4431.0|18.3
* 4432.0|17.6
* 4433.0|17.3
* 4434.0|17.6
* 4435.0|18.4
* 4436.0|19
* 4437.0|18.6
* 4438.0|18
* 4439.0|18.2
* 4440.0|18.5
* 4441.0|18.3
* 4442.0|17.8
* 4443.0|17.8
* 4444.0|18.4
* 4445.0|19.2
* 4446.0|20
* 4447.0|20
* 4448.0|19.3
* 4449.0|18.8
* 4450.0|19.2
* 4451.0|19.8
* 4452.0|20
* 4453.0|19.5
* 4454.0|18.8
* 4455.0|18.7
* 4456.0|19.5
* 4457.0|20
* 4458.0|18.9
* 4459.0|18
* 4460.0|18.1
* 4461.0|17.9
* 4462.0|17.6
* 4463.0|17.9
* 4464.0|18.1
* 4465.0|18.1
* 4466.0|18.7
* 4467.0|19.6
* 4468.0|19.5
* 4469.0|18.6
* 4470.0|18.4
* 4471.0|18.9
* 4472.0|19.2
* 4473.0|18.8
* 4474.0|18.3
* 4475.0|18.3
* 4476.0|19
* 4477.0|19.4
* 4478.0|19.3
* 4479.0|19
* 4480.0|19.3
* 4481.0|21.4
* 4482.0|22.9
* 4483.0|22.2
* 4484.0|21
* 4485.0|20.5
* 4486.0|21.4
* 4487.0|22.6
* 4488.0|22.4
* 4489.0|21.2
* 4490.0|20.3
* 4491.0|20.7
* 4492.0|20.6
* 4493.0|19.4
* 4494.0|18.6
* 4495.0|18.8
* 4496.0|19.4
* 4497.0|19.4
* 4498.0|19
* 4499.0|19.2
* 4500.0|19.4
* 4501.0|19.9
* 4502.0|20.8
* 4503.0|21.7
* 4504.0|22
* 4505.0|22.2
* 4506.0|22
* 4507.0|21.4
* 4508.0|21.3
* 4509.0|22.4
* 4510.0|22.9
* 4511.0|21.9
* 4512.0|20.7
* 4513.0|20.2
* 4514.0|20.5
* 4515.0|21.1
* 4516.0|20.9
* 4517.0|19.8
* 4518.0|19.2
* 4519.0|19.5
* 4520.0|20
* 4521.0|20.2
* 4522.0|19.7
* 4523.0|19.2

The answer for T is 1.31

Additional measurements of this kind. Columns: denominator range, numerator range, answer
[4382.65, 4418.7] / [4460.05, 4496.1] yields 1.19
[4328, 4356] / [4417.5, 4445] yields 1.13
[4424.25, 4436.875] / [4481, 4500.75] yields 1.15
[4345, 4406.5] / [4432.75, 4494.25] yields 1.17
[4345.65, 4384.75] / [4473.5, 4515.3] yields 1.27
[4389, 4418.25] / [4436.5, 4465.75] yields 1.08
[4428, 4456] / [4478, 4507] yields 1.13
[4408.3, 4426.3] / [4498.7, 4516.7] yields 1.23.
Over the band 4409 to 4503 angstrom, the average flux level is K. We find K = 19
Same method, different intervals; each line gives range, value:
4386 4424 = 17.4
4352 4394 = 16.9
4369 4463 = 17.7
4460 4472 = 18.5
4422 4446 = 18.3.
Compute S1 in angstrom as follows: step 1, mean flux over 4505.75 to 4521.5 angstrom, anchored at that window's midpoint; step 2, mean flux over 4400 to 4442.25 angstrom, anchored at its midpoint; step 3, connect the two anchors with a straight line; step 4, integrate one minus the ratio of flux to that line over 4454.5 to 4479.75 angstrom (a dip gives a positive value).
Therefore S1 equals 0.9 angstrom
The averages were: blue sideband 17.9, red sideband 20.9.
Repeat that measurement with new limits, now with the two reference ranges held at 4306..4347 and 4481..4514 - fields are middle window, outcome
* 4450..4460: 0.2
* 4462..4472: 0.7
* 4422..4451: 0.7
